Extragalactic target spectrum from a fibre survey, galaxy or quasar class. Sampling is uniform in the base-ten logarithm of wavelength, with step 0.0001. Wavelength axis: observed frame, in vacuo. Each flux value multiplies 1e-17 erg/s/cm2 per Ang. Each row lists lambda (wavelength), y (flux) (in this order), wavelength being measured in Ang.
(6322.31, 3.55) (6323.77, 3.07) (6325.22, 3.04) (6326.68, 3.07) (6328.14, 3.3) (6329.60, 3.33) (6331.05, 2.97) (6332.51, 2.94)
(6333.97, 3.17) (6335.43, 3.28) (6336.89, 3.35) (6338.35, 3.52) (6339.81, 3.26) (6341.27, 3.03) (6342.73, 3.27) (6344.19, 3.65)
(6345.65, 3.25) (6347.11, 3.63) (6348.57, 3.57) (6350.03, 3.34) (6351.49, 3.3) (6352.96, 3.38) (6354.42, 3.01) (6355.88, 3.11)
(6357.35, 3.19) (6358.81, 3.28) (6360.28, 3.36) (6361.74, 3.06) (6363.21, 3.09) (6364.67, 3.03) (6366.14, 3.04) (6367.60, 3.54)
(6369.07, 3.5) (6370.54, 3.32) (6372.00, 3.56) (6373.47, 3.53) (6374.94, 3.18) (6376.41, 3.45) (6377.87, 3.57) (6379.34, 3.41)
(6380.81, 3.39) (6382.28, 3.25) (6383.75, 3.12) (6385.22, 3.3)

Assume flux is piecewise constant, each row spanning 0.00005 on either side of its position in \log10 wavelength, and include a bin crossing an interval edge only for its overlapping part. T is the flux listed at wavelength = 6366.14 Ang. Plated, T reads 3.04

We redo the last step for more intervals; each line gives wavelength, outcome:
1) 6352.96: 3.38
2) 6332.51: 2.94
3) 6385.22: 3.3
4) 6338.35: 3.52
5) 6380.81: 3.39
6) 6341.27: 3.03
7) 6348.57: 3.57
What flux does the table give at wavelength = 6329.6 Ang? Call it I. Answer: 3.33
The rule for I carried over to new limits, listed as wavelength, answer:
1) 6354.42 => 3.01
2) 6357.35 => 3.19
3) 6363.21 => 3.09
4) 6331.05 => 2.97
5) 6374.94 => 3.18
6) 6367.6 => 3.54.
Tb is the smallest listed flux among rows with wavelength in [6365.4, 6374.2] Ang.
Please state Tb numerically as 3.04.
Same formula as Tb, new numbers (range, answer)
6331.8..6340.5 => 2.94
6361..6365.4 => 3.03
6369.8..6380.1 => 3.18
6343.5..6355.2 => 3.01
